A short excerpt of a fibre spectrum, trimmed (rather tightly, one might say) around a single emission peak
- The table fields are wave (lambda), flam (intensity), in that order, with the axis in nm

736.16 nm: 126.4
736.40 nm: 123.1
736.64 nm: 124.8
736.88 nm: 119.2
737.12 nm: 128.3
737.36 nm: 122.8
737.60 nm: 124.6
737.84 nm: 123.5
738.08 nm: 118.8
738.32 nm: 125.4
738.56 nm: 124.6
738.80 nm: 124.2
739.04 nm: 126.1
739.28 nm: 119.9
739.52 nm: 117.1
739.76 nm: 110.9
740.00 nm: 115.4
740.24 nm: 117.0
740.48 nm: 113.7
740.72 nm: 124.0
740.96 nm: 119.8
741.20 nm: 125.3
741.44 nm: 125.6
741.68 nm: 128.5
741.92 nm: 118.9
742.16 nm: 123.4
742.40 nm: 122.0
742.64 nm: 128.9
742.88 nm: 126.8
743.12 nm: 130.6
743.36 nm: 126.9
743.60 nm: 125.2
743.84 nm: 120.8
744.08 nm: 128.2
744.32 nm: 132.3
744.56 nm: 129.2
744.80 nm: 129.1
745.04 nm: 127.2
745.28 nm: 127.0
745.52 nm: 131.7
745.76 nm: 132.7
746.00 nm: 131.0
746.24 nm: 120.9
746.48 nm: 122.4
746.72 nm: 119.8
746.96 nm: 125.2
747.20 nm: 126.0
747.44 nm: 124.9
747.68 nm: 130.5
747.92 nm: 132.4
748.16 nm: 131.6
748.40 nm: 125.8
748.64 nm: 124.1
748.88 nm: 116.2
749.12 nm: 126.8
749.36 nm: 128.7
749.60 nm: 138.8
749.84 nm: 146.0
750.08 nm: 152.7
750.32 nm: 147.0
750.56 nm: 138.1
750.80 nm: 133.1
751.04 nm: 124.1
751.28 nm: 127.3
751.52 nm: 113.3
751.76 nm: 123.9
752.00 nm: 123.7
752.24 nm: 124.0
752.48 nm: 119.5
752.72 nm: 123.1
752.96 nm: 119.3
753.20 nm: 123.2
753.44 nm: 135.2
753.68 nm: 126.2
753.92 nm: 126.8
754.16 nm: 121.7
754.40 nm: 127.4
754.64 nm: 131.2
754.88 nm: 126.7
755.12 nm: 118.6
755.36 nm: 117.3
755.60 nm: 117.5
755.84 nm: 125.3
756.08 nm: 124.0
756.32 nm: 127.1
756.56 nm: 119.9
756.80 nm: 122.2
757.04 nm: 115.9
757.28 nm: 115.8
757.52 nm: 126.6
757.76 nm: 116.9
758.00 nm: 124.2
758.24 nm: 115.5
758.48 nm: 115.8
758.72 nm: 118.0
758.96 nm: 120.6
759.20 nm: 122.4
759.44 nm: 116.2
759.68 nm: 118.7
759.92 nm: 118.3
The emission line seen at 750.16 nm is [N II]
